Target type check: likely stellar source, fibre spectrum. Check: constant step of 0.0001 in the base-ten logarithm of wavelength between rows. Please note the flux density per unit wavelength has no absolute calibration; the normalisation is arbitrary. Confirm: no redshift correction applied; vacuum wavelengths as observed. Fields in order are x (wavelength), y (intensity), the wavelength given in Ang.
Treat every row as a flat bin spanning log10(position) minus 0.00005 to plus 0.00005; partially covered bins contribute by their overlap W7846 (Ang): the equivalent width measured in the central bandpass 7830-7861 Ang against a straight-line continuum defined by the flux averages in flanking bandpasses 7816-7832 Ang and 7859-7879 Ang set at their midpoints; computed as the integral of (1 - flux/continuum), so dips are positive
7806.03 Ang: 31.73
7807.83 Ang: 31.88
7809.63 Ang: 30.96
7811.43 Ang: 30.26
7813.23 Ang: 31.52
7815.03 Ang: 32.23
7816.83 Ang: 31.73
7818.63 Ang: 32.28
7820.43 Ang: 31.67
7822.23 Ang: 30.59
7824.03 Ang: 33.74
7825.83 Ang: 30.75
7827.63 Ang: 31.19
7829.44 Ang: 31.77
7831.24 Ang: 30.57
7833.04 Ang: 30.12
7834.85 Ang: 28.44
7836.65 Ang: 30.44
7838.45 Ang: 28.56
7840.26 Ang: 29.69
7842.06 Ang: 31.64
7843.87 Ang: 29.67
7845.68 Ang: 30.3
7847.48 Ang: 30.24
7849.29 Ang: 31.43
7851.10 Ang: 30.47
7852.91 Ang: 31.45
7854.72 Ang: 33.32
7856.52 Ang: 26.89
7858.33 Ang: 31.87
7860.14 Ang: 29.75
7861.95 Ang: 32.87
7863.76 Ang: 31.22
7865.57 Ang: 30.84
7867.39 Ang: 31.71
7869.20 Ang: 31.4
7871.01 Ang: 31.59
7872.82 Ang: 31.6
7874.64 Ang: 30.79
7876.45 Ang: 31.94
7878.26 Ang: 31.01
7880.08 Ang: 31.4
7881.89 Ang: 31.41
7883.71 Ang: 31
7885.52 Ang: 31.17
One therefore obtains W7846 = 1.2 Ang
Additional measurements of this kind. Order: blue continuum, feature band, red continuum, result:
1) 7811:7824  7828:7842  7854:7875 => 0.6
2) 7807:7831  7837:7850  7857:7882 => 0.5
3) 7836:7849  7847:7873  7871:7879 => -0.3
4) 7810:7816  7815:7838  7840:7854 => 0.0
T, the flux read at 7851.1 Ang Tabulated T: 30.47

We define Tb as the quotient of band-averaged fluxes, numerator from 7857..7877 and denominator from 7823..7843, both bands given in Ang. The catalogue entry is 1.02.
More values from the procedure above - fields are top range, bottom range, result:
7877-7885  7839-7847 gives 1.03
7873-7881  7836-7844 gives 1.04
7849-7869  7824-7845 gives 1.02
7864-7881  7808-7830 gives 0.99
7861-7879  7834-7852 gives 1.05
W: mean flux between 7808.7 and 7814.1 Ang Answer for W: 30.9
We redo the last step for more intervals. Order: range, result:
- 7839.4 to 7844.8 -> 30.3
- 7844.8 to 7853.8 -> 30.8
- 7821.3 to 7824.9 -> 32.2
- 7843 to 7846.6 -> 30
